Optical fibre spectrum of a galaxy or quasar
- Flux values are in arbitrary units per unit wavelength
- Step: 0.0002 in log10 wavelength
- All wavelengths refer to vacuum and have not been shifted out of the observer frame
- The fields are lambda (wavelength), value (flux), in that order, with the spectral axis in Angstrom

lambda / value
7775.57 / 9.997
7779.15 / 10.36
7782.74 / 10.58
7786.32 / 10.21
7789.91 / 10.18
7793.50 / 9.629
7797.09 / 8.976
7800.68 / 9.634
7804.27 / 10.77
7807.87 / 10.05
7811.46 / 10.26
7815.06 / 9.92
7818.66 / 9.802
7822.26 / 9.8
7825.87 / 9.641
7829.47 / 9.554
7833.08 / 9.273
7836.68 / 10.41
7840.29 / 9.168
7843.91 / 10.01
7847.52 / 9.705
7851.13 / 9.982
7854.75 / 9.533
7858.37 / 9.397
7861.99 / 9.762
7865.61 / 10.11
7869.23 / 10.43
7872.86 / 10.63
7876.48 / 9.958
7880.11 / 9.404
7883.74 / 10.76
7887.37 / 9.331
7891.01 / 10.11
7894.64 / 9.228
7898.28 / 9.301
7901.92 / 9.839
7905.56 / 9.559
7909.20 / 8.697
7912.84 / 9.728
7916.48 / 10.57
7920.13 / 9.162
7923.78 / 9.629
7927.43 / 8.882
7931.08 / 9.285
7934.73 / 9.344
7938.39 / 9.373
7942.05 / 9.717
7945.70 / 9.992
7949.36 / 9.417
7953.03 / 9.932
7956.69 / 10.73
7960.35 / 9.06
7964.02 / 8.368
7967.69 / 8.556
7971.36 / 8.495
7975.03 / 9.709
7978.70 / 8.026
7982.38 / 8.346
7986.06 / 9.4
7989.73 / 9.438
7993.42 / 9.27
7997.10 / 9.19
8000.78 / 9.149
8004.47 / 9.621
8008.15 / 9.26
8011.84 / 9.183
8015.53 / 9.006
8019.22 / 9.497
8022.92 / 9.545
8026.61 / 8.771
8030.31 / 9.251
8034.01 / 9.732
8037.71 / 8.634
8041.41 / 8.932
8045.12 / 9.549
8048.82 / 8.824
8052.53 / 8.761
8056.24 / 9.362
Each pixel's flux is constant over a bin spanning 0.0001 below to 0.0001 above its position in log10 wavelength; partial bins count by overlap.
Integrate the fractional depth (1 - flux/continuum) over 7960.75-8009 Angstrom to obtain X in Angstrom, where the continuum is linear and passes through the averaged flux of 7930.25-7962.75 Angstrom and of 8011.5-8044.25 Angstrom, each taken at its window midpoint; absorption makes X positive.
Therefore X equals 2.23 Angstrom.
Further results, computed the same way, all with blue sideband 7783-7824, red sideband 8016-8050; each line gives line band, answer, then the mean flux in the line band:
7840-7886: -0.8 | 9.93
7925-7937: 0.4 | 9.2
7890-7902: 0.1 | 9.55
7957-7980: 1.4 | 8.85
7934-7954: -0.3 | 9.63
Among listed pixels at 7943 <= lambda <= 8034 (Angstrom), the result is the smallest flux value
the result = 8.026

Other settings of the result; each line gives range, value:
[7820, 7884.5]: 9.168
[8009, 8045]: 8.634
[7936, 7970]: 8.368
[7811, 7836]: 9.273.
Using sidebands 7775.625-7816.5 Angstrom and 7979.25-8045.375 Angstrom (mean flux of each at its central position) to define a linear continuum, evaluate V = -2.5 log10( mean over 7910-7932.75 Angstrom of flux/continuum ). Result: 0.00 mag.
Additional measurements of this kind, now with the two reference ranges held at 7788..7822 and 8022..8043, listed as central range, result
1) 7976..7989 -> 0.07 mag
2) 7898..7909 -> 0.01 mag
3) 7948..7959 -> -0.07 mag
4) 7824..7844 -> 0.02 mag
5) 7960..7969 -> 0.09 mag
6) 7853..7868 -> 0.00 mag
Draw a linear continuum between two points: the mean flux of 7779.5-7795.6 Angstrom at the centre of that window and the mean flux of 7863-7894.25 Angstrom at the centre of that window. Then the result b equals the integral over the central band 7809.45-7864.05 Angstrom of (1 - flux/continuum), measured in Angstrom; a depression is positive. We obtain 1.83 Angstrom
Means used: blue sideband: 10.1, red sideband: 10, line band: 9.75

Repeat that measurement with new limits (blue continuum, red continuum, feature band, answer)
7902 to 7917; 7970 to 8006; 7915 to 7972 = -0.3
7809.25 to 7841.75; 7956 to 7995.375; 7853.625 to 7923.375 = -2.4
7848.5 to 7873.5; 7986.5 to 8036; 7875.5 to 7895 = 0.0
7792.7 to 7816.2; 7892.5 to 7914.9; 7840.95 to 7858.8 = -0.1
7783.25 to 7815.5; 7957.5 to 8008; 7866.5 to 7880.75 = -0.8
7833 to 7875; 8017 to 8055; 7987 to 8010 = -0.1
